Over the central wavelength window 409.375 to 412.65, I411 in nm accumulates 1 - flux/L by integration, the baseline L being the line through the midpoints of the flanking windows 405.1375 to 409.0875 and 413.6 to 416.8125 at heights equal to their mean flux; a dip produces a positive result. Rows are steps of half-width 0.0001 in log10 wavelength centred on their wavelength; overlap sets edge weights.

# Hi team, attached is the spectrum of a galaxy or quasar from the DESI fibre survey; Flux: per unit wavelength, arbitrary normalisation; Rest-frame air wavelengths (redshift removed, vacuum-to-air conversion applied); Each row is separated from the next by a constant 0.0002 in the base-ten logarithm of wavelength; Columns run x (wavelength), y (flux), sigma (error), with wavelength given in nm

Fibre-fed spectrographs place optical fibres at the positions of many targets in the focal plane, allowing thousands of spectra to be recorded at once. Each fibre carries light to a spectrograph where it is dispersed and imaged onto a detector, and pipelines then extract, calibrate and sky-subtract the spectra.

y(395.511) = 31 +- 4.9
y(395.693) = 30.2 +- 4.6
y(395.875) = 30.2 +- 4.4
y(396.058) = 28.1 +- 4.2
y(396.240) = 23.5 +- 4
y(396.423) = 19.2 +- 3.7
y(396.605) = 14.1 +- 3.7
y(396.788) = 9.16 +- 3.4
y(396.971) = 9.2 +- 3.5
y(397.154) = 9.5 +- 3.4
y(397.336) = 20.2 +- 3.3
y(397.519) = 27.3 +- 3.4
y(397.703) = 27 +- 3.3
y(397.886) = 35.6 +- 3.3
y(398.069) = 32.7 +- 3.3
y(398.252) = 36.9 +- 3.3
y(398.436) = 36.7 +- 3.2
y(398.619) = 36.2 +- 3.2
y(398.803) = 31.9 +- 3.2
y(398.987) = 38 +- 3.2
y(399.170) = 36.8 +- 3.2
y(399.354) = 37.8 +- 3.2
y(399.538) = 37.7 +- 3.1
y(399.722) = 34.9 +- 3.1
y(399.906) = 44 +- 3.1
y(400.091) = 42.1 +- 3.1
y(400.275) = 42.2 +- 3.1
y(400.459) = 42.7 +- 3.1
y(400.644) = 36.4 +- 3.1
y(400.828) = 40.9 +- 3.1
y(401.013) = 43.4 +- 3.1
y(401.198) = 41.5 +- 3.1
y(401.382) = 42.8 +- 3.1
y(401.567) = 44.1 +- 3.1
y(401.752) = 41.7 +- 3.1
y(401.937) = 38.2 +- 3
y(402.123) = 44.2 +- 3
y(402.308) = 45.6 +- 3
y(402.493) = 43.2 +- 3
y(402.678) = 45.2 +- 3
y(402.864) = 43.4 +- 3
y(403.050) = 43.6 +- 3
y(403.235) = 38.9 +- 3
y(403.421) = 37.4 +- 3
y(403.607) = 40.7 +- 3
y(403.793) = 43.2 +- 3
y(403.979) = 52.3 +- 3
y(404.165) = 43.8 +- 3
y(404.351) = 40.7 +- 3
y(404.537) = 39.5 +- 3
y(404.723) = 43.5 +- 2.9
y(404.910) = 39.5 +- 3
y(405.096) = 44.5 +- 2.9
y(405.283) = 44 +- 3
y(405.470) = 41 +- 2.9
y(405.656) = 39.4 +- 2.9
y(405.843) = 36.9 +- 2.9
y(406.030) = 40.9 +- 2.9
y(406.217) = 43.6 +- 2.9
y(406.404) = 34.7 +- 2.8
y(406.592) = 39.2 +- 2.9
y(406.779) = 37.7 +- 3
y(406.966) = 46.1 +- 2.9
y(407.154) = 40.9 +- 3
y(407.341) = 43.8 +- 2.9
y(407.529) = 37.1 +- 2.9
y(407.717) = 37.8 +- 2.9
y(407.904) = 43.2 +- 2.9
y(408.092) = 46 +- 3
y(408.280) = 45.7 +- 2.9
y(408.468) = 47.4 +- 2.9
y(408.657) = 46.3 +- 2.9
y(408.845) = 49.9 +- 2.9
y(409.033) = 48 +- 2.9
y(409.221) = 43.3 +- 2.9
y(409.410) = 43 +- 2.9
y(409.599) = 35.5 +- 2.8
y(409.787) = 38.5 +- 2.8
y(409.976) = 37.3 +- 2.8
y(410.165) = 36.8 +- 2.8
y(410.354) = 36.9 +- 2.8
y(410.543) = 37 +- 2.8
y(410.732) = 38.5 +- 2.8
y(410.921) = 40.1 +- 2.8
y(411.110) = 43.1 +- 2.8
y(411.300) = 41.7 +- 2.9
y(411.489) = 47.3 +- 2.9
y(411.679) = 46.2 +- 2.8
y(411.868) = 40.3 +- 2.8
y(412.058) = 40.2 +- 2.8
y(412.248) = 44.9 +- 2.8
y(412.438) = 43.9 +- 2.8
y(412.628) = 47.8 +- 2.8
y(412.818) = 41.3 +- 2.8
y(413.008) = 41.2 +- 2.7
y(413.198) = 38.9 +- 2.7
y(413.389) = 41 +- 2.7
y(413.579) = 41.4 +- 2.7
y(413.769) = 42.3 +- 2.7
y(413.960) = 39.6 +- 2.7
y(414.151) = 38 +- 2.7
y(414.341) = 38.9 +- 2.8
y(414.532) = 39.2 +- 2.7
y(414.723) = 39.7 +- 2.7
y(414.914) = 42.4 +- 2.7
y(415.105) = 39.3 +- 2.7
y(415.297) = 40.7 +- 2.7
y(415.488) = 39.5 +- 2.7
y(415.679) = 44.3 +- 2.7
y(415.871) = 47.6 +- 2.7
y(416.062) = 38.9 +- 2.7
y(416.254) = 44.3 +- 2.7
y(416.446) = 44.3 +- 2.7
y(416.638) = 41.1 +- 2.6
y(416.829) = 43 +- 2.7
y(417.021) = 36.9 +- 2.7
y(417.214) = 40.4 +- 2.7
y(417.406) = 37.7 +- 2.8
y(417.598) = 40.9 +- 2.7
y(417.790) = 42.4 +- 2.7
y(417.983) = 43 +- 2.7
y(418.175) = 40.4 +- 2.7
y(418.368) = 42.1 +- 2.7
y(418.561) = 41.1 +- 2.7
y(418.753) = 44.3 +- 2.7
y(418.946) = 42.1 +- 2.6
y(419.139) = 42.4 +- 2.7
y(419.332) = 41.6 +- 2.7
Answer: 0.08 nm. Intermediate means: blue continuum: 42.3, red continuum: 41.3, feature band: 40.9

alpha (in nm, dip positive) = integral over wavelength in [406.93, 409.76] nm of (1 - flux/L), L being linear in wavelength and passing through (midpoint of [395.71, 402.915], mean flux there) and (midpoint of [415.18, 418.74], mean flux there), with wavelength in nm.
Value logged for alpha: -0.41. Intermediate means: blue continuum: 34.2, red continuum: 41.6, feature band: 43.4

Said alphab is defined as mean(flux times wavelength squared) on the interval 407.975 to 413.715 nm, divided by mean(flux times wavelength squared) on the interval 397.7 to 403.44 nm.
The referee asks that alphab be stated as 1.12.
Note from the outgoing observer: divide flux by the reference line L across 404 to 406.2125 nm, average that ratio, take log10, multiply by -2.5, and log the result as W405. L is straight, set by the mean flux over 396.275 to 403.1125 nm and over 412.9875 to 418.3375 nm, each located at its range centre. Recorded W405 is -0.131 mag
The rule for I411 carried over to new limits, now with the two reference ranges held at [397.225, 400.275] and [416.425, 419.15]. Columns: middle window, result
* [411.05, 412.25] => -0.12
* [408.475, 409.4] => -0.20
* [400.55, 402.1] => -0.24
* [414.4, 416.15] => -0.03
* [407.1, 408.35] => -0.14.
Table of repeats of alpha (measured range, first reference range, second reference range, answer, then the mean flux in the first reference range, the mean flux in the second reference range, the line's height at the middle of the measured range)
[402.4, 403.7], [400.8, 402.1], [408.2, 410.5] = 0.01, 41.9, 42.2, 42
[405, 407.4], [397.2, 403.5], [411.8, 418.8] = -0.08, 38.4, 41.4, 39.6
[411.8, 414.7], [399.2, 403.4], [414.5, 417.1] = 0.02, 41.4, 41.6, 41.6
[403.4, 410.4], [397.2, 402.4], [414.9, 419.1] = -0.45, 37.6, 41.7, 39.3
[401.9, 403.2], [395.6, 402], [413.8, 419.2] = -0.33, 32.7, 41.2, 34.5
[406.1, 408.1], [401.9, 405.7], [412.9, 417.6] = 0.07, 42.6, 40.9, 42.1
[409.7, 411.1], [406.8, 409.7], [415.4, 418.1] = 0.16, 43.4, 41.7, 43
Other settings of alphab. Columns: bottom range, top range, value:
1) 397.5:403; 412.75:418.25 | 1.13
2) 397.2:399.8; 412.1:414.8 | 1.34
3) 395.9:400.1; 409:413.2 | 1.53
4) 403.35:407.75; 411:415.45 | 1.05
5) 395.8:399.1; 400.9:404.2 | 1.70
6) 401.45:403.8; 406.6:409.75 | 1.05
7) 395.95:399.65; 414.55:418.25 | 1.65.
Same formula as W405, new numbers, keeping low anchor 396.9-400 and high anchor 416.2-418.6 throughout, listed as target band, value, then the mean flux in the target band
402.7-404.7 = -0.24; 42.5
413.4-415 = -0.02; 40.2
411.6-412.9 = -0.13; 43.5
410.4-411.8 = -0.10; 41.8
